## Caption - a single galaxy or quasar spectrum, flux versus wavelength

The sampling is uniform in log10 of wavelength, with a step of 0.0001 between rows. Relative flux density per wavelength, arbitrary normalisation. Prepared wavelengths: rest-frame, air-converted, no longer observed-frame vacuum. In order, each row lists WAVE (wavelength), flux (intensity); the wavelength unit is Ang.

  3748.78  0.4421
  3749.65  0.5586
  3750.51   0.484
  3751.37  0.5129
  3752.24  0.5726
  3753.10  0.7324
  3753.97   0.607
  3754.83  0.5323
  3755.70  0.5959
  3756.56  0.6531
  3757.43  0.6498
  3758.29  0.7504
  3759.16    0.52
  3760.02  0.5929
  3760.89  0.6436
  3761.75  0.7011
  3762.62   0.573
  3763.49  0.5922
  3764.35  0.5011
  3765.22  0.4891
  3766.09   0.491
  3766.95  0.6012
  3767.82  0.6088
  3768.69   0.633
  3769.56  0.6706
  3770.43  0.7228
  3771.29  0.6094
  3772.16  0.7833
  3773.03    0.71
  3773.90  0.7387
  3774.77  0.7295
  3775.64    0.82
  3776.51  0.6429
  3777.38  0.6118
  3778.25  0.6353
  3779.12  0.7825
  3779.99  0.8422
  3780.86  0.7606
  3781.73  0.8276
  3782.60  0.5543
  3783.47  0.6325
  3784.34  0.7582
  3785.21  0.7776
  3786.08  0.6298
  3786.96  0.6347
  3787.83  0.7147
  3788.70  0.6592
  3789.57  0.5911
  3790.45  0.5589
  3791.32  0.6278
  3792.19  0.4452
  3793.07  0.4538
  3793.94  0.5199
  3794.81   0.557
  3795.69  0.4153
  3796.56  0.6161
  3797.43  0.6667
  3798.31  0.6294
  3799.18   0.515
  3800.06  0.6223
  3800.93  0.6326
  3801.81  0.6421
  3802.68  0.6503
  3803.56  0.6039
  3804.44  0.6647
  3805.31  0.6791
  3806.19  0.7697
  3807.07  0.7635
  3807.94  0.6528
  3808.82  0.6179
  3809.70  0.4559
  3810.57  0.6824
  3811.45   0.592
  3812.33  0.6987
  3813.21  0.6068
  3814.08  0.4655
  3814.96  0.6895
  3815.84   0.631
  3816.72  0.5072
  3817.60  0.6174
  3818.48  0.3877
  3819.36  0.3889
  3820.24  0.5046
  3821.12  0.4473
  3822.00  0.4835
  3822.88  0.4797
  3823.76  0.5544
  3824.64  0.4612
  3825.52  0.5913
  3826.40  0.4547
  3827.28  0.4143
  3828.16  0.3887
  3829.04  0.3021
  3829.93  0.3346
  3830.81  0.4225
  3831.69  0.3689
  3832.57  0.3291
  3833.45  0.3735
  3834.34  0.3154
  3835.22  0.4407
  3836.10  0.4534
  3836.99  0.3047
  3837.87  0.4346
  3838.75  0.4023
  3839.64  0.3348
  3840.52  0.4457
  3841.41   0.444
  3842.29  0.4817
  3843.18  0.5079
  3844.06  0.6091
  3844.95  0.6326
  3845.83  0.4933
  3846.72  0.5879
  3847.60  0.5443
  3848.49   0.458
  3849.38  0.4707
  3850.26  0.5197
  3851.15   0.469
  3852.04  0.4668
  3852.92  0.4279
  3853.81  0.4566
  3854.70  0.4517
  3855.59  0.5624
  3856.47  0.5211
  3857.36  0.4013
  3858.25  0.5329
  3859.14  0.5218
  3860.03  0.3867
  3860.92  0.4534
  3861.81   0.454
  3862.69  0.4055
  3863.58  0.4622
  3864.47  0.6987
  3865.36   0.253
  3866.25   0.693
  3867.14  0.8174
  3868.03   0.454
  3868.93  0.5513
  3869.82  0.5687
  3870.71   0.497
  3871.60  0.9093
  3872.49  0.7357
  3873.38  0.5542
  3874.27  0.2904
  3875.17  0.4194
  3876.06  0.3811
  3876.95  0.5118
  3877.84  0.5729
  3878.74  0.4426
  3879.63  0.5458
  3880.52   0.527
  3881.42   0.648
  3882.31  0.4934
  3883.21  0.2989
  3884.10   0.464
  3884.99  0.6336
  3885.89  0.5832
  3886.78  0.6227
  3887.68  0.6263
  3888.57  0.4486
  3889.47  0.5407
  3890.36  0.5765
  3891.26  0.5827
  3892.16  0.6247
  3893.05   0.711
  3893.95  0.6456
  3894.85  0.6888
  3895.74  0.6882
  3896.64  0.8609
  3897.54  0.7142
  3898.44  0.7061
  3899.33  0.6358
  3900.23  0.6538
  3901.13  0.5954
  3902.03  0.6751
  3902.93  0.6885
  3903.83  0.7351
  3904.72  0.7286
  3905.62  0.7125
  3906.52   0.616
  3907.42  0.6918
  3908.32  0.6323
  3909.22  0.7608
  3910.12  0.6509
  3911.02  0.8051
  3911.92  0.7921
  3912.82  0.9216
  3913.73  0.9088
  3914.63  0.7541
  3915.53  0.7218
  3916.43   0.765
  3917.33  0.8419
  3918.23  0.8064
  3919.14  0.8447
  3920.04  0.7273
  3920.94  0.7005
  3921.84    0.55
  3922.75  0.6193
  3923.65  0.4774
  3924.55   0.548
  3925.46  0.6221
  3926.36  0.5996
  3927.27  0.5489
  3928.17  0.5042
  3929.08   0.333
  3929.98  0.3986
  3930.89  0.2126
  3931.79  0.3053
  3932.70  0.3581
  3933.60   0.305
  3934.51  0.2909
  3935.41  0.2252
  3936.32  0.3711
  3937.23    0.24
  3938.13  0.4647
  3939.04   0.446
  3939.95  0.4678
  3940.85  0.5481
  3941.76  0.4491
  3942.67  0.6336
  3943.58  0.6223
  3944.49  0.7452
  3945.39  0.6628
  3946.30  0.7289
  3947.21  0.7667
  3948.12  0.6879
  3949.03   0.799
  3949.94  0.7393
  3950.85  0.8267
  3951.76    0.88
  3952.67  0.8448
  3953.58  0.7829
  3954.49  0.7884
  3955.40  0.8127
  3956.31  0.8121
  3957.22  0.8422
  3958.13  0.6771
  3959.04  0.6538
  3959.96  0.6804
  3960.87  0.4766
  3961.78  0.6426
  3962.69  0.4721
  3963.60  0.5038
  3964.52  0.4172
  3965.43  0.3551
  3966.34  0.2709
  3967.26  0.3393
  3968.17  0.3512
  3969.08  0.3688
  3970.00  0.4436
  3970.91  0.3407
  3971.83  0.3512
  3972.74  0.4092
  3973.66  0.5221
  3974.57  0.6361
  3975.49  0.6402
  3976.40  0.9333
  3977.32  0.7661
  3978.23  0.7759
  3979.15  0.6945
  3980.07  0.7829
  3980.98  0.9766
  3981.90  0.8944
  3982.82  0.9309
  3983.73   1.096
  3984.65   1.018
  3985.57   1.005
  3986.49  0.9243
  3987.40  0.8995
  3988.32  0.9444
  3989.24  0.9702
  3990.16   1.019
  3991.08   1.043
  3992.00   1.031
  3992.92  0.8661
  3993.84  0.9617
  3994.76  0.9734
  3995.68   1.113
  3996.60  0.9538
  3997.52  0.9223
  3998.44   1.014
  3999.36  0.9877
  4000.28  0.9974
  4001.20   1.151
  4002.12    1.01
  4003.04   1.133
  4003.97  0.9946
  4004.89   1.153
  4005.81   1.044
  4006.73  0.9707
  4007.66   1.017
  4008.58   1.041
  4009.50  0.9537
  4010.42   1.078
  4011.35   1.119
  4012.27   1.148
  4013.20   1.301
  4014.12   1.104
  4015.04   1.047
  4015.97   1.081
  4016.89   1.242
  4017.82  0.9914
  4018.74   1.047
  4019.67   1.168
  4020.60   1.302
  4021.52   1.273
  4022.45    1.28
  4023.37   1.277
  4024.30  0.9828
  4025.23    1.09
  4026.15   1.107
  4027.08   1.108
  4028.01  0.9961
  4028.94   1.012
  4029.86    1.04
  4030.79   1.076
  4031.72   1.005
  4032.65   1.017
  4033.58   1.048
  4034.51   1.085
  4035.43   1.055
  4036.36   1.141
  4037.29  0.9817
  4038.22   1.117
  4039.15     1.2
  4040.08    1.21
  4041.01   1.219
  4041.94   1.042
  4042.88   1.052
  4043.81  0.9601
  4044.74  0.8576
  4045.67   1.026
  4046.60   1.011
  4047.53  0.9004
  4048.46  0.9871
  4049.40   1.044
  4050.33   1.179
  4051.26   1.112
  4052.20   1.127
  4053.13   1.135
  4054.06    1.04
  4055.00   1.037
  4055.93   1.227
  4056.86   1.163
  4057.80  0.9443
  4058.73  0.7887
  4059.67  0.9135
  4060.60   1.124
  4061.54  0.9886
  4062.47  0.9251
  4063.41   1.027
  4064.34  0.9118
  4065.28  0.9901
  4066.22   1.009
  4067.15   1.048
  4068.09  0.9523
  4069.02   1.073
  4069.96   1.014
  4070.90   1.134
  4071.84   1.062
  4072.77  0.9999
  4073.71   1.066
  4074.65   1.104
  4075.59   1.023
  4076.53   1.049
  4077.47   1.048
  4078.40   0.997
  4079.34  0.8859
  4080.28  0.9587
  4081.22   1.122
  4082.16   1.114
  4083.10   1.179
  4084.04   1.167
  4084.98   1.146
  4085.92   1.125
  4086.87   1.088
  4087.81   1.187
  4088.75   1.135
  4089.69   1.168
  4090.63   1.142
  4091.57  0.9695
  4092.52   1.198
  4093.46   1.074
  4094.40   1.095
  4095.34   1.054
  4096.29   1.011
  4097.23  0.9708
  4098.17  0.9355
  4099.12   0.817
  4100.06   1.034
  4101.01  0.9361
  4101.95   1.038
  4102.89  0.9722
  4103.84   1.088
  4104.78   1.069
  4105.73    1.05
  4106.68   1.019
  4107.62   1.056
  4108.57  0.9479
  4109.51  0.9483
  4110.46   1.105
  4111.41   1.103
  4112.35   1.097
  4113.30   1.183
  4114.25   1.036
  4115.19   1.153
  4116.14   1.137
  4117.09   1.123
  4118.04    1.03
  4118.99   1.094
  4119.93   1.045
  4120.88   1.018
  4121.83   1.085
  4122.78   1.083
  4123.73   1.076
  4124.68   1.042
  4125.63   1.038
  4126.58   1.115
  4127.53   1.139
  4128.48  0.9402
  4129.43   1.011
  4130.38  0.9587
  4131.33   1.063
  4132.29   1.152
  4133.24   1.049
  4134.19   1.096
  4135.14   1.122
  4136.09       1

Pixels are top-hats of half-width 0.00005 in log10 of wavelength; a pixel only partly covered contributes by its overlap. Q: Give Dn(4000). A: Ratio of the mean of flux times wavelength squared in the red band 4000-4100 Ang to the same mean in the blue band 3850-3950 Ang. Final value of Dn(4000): 1.99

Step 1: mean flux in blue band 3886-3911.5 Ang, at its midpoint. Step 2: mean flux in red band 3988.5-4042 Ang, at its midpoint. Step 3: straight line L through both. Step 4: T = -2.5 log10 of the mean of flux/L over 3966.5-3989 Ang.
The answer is 0.320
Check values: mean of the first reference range 0.664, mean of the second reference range 1.07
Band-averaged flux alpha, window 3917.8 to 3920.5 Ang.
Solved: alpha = 0.792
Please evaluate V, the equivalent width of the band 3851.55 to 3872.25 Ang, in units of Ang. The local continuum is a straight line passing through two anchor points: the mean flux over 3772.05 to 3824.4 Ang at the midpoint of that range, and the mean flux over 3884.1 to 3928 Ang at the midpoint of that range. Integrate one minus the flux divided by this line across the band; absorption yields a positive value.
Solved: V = 4.18 Ang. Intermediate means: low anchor 0.62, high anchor 0.676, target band 0.522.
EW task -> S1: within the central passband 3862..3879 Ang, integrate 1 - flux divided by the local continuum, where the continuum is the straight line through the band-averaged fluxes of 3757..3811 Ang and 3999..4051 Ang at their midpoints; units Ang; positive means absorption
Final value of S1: 5.5 Ang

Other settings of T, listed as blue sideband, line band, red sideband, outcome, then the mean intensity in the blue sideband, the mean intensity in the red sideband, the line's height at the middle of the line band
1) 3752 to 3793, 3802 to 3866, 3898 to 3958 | 0.28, 0.648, 0.636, 0.643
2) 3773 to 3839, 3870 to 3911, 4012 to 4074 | 0.22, 0.569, 1.07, 0.747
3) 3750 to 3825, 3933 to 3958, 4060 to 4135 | 0.33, 0.614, 1.05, 0.838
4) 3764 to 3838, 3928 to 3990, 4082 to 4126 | 0.32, 0.577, 1.07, 0.833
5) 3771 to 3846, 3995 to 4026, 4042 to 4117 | -0.18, 0.566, 1.05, 0.923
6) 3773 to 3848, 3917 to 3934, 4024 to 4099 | 0.40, 0.562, 1.05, 0.787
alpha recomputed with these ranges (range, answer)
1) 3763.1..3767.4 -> 0.535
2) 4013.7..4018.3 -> 1.09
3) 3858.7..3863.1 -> 0.445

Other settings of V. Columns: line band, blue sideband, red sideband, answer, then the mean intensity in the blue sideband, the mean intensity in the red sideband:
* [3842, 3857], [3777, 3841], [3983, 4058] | 3.3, 0.554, 1.06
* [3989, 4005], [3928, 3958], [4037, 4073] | -4.3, 0.575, 1.04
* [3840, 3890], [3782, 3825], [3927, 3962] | 5.9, 0.591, 0.579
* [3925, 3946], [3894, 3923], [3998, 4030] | 9.4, 0.724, 1.09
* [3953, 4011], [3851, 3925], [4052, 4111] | 1.4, 0.605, 1.04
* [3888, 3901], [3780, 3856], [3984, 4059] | 1.6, 0.538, 1.06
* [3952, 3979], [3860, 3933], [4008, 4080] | 7.6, 0.602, 1.06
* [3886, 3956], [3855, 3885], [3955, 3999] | -1.3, 0.518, 0.741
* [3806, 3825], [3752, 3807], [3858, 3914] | 1.9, 0.638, 0.603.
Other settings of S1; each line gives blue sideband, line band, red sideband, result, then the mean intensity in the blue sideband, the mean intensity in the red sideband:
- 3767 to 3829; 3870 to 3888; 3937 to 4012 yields 3.9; 0.61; 0.776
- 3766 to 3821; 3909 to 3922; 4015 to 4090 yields 1.0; 0.63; 1.07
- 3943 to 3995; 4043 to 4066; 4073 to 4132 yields -1.9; 0.725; 1.06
